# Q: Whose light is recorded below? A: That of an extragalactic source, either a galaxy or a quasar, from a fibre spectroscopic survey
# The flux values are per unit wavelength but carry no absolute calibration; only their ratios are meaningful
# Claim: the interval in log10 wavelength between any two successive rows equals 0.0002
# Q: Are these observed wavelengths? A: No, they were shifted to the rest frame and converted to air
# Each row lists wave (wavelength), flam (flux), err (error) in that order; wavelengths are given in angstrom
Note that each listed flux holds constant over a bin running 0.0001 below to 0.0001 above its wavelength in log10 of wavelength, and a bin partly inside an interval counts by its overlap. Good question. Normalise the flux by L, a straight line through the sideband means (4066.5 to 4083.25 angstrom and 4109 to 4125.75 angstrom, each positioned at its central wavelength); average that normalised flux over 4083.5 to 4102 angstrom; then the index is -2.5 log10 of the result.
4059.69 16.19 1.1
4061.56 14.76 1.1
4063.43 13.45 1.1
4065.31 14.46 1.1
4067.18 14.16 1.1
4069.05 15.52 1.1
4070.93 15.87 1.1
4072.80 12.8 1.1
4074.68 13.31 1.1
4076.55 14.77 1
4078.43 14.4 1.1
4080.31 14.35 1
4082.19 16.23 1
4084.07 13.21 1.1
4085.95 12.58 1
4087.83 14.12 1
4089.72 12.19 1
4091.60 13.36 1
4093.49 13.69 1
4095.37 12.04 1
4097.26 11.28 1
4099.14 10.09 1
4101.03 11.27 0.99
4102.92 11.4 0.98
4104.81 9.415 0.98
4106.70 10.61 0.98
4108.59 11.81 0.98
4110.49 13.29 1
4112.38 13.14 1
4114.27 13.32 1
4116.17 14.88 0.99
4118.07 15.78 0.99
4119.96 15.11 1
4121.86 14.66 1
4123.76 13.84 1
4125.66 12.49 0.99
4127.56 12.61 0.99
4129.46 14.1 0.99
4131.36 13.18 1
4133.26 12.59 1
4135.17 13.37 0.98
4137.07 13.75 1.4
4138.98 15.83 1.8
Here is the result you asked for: 0.16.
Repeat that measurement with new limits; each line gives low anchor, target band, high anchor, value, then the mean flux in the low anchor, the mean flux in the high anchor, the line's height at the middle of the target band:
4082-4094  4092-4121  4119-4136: 0.08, 13.5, 13.6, 13.5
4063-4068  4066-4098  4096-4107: -0.10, 14.1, 10.7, 12.5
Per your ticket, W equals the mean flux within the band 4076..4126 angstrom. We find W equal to 13.1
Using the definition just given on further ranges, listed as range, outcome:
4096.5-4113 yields 11.3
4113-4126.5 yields 14.3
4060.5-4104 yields 13.4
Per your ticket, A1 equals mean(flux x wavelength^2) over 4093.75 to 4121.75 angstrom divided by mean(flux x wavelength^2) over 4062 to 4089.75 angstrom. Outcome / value 0.90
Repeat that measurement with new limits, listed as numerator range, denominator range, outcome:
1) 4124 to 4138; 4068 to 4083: 0.93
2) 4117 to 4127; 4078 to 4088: 1.03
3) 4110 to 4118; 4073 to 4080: 1.01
